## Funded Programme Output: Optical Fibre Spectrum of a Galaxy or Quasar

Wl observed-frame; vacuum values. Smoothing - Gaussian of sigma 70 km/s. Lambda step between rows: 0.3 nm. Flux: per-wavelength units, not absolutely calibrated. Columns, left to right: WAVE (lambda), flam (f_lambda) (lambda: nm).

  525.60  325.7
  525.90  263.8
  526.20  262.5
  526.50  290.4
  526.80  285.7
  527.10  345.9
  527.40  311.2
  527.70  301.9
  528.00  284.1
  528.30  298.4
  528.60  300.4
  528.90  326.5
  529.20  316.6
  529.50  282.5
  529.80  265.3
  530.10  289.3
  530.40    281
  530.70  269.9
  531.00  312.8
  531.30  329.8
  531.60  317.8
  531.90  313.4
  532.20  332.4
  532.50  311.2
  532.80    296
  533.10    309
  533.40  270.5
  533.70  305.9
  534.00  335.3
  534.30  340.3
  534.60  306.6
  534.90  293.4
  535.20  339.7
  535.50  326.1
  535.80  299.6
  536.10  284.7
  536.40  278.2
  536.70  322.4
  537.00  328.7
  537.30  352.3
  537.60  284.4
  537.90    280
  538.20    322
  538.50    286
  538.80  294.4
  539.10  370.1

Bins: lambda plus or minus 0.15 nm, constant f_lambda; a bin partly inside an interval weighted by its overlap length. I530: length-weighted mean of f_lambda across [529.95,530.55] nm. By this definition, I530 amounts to 285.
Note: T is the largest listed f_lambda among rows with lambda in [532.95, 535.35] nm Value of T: 340.3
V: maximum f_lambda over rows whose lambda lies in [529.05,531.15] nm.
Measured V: 316.6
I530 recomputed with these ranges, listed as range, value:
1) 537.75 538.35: 301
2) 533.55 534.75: 322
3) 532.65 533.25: 302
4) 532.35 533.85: 299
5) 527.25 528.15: 299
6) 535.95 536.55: 281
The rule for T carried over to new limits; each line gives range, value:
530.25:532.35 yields 332.4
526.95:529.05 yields 345.9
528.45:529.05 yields 326.5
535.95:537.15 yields 328.7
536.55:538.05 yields 352.3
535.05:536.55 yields 339.7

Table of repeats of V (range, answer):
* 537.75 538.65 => 322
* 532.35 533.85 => 311.2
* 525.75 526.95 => 290.4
